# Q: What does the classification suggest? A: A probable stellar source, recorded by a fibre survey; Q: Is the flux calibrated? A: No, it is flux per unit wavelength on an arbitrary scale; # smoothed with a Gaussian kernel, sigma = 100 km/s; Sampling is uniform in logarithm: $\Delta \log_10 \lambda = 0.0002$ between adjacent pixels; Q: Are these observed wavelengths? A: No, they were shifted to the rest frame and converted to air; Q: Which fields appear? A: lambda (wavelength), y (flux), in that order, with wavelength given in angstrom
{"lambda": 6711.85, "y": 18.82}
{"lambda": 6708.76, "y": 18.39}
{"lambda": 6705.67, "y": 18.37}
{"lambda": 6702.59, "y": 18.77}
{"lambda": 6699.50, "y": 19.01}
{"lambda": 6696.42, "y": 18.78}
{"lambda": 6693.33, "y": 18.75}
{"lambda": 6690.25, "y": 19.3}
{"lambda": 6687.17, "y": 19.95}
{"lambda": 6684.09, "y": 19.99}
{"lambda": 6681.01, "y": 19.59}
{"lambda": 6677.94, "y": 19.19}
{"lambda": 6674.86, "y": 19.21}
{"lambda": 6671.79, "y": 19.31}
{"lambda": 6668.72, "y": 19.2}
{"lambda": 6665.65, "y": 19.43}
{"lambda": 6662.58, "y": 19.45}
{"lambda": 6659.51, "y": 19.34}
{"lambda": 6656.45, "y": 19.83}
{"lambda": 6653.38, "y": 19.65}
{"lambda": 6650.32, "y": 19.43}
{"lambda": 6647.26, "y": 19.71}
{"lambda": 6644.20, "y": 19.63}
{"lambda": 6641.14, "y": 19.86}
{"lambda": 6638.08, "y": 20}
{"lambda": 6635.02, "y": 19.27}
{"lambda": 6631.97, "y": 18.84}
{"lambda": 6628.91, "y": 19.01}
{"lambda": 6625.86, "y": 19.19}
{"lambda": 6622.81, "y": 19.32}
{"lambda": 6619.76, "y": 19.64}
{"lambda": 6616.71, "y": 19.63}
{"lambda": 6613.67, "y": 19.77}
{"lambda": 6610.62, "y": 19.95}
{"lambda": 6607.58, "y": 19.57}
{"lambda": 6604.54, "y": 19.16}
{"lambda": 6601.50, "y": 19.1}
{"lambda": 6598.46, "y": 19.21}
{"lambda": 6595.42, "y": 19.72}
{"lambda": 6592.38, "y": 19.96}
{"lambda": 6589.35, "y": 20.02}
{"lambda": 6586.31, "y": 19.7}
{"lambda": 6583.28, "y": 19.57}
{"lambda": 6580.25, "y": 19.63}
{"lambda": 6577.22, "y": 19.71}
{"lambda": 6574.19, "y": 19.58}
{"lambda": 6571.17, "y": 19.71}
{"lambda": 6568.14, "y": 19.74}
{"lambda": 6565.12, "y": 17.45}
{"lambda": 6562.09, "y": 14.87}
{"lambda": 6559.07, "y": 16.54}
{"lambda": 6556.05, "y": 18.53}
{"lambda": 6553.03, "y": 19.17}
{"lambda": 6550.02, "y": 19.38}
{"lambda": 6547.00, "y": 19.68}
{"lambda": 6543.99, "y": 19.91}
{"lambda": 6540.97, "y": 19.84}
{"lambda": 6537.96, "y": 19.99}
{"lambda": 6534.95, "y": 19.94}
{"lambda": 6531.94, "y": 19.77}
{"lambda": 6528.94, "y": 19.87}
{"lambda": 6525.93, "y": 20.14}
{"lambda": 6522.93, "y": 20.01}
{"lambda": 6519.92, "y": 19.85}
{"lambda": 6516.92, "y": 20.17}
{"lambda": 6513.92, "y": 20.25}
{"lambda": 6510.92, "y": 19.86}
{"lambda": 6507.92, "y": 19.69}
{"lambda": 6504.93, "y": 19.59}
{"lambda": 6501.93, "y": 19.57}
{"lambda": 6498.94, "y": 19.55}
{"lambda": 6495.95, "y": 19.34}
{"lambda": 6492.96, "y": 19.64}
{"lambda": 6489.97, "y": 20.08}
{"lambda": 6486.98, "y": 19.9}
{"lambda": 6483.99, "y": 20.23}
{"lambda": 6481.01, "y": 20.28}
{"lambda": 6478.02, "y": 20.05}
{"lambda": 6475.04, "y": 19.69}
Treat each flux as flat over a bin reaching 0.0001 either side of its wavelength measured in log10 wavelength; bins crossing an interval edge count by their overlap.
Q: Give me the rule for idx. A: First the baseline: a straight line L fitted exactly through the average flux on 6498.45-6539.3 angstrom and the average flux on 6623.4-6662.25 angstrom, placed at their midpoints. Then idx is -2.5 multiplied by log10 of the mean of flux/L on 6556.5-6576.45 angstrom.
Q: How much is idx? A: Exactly 0.09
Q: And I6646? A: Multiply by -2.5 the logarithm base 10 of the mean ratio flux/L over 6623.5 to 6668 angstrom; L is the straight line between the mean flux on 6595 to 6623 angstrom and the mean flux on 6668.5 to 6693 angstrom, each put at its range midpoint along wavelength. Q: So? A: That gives 0.001 mag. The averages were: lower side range 19.5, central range 19.5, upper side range 19.4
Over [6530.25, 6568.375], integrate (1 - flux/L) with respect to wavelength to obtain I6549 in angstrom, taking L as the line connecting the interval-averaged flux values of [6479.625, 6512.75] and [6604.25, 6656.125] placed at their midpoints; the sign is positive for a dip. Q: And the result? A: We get 1.7 angstrom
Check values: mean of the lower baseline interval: 19.8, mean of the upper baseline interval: 19.5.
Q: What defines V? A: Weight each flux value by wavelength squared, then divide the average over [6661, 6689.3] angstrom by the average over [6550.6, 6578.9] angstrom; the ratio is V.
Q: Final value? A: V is 1.1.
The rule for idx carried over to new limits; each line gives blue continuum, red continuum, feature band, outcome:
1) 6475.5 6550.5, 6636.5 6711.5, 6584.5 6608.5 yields 0.002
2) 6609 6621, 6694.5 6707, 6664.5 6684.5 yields -0.019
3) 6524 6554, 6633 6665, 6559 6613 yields 0.031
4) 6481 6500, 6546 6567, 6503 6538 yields -0.053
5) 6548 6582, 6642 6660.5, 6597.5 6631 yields -0.013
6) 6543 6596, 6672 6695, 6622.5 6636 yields 0.007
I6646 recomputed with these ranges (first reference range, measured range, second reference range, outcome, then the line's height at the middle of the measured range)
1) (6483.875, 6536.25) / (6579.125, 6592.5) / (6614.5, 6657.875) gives -0.007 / 19.6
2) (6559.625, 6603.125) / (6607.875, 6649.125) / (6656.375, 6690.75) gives -0.013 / 19.3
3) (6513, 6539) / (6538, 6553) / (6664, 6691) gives 0.014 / 19.9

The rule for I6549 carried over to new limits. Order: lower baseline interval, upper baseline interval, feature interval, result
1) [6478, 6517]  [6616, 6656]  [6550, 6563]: 1.4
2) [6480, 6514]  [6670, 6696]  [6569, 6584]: 0.0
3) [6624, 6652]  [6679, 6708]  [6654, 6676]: -0.1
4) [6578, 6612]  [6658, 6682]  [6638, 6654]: -0.2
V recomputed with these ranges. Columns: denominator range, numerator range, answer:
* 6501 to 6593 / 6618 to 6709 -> 1.03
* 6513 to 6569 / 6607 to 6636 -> 1.04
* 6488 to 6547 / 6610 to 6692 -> 1.02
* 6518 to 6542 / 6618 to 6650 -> 1.01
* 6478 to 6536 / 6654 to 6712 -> 1.02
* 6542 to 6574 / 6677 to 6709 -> 1.07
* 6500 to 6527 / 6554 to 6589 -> 0.96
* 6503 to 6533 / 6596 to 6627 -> 1.01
